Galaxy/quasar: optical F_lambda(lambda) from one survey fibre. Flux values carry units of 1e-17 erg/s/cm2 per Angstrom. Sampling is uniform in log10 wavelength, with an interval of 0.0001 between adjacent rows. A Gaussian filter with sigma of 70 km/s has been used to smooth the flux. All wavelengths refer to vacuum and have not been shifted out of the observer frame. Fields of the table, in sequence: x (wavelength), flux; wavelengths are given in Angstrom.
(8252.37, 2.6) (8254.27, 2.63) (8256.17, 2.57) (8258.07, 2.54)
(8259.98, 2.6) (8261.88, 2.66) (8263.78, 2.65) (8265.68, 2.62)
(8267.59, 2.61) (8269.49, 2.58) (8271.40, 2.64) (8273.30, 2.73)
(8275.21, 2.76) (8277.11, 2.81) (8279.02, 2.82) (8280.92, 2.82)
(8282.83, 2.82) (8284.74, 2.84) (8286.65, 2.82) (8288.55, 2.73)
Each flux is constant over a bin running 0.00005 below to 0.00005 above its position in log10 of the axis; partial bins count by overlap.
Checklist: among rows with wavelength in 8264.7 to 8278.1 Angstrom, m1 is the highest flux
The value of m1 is 2.81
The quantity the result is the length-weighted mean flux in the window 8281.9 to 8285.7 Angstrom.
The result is 2.83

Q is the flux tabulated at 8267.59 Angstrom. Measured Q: 2.61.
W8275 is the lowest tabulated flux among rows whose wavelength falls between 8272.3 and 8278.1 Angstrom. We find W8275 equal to 2.73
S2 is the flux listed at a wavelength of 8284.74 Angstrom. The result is 2.84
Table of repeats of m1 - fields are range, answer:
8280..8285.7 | 2.84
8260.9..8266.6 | 2.66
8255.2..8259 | 2.57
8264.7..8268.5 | 2.62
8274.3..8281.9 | 2.82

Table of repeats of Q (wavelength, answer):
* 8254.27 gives 2.63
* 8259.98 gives 2.6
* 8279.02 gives 2.82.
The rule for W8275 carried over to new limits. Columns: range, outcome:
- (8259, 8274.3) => 2.58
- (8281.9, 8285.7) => 2.82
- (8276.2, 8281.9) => 2.81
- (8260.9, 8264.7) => 2.65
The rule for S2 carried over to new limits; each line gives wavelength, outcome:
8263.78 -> 2.65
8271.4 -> 2.64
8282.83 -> 2.82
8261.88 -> 2.66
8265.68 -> 2.62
